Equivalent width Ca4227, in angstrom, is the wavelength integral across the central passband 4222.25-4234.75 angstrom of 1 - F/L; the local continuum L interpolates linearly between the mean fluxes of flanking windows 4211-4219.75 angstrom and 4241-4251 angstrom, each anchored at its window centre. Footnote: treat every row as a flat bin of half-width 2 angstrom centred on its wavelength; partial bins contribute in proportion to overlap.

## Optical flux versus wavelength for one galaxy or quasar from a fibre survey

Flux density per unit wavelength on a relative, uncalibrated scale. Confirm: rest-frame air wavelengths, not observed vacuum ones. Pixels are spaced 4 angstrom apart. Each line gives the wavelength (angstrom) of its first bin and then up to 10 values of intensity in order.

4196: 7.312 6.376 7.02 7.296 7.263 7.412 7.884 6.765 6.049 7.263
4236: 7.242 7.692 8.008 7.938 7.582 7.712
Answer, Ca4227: 1.5 angstrom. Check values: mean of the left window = 7.46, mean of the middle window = 6.72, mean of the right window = 7.91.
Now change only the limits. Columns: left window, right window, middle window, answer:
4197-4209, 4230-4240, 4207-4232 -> 0.02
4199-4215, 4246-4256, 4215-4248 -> 0.52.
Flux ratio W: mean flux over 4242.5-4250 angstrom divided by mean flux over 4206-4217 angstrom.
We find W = 1.1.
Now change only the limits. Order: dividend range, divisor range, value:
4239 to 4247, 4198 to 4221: 1.10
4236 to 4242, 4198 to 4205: 1.13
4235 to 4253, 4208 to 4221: 1.04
